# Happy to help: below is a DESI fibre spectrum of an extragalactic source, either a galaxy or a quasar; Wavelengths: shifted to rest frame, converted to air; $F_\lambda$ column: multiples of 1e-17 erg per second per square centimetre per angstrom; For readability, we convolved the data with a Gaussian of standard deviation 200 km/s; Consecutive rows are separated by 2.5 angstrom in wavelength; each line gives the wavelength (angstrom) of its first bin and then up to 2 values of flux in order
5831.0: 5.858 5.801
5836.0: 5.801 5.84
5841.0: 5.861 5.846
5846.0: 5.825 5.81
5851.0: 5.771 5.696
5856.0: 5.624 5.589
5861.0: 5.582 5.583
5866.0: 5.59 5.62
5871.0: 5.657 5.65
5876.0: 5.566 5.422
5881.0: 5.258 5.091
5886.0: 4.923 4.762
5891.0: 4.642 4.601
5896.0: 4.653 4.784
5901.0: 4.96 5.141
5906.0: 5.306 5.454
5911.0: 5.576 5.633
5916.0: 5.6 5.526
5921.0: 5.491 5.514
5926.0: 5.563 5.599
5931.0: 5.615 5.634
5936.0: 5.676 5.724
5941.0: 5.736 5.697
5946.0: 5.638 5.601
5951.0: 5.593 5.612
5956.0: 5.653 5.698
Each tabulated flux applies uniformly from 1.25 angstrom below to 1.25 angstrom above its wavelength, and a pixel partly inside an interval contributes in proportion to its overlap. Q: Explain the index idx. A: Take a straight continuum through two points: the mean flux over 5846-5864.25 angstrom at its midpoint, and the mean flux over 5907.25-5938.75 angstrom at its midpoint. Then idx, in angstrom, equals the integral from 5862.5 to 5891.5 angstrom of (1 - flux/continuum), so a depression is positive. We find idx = 1.6 angstrom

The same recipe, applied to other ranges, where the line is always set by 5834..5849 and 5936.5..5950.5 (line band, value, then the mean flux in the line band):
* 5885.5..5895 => 1.72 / 4.71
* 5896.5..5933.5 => 2.03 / 5.4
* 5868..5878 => 0.30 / 5.61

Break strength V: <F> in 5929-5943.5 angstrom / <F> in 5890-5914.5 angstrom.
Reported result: 1.1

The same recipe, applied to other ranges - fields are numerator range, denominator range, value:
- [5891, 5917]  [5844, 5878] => 0.91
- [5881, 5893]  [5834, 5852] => 0.84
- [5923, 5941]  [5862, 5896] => 1.07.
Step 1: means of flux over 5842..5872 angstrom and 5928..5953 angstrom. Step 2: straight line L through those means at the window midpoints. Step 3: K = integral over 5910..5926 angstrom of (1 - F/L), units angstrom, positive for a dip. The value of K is 0.3 angstrom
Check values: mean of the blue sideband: 5.68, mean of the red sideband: 5.65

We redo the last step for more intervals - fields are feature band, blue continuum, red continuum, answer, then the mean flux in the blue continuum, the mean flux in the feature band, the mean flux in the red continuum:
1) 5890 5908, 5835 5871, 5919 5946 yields 2.4 angstrom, 5.71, 4.9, 5.62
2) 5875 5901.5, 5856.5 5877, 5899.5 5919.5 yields 2.6 angstrom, 5.61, 4.96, 5.39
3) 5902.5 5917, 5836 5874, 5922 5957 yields 0.5 angstrom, 5.71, 5.45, 5.63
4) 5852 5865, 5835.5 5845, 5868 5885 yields 0.1 angstrom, 5.84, 5.62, 5.45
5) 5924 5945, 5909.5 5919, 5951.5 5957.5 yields -0.2 angstrom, 5.58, 5.65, 5.63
